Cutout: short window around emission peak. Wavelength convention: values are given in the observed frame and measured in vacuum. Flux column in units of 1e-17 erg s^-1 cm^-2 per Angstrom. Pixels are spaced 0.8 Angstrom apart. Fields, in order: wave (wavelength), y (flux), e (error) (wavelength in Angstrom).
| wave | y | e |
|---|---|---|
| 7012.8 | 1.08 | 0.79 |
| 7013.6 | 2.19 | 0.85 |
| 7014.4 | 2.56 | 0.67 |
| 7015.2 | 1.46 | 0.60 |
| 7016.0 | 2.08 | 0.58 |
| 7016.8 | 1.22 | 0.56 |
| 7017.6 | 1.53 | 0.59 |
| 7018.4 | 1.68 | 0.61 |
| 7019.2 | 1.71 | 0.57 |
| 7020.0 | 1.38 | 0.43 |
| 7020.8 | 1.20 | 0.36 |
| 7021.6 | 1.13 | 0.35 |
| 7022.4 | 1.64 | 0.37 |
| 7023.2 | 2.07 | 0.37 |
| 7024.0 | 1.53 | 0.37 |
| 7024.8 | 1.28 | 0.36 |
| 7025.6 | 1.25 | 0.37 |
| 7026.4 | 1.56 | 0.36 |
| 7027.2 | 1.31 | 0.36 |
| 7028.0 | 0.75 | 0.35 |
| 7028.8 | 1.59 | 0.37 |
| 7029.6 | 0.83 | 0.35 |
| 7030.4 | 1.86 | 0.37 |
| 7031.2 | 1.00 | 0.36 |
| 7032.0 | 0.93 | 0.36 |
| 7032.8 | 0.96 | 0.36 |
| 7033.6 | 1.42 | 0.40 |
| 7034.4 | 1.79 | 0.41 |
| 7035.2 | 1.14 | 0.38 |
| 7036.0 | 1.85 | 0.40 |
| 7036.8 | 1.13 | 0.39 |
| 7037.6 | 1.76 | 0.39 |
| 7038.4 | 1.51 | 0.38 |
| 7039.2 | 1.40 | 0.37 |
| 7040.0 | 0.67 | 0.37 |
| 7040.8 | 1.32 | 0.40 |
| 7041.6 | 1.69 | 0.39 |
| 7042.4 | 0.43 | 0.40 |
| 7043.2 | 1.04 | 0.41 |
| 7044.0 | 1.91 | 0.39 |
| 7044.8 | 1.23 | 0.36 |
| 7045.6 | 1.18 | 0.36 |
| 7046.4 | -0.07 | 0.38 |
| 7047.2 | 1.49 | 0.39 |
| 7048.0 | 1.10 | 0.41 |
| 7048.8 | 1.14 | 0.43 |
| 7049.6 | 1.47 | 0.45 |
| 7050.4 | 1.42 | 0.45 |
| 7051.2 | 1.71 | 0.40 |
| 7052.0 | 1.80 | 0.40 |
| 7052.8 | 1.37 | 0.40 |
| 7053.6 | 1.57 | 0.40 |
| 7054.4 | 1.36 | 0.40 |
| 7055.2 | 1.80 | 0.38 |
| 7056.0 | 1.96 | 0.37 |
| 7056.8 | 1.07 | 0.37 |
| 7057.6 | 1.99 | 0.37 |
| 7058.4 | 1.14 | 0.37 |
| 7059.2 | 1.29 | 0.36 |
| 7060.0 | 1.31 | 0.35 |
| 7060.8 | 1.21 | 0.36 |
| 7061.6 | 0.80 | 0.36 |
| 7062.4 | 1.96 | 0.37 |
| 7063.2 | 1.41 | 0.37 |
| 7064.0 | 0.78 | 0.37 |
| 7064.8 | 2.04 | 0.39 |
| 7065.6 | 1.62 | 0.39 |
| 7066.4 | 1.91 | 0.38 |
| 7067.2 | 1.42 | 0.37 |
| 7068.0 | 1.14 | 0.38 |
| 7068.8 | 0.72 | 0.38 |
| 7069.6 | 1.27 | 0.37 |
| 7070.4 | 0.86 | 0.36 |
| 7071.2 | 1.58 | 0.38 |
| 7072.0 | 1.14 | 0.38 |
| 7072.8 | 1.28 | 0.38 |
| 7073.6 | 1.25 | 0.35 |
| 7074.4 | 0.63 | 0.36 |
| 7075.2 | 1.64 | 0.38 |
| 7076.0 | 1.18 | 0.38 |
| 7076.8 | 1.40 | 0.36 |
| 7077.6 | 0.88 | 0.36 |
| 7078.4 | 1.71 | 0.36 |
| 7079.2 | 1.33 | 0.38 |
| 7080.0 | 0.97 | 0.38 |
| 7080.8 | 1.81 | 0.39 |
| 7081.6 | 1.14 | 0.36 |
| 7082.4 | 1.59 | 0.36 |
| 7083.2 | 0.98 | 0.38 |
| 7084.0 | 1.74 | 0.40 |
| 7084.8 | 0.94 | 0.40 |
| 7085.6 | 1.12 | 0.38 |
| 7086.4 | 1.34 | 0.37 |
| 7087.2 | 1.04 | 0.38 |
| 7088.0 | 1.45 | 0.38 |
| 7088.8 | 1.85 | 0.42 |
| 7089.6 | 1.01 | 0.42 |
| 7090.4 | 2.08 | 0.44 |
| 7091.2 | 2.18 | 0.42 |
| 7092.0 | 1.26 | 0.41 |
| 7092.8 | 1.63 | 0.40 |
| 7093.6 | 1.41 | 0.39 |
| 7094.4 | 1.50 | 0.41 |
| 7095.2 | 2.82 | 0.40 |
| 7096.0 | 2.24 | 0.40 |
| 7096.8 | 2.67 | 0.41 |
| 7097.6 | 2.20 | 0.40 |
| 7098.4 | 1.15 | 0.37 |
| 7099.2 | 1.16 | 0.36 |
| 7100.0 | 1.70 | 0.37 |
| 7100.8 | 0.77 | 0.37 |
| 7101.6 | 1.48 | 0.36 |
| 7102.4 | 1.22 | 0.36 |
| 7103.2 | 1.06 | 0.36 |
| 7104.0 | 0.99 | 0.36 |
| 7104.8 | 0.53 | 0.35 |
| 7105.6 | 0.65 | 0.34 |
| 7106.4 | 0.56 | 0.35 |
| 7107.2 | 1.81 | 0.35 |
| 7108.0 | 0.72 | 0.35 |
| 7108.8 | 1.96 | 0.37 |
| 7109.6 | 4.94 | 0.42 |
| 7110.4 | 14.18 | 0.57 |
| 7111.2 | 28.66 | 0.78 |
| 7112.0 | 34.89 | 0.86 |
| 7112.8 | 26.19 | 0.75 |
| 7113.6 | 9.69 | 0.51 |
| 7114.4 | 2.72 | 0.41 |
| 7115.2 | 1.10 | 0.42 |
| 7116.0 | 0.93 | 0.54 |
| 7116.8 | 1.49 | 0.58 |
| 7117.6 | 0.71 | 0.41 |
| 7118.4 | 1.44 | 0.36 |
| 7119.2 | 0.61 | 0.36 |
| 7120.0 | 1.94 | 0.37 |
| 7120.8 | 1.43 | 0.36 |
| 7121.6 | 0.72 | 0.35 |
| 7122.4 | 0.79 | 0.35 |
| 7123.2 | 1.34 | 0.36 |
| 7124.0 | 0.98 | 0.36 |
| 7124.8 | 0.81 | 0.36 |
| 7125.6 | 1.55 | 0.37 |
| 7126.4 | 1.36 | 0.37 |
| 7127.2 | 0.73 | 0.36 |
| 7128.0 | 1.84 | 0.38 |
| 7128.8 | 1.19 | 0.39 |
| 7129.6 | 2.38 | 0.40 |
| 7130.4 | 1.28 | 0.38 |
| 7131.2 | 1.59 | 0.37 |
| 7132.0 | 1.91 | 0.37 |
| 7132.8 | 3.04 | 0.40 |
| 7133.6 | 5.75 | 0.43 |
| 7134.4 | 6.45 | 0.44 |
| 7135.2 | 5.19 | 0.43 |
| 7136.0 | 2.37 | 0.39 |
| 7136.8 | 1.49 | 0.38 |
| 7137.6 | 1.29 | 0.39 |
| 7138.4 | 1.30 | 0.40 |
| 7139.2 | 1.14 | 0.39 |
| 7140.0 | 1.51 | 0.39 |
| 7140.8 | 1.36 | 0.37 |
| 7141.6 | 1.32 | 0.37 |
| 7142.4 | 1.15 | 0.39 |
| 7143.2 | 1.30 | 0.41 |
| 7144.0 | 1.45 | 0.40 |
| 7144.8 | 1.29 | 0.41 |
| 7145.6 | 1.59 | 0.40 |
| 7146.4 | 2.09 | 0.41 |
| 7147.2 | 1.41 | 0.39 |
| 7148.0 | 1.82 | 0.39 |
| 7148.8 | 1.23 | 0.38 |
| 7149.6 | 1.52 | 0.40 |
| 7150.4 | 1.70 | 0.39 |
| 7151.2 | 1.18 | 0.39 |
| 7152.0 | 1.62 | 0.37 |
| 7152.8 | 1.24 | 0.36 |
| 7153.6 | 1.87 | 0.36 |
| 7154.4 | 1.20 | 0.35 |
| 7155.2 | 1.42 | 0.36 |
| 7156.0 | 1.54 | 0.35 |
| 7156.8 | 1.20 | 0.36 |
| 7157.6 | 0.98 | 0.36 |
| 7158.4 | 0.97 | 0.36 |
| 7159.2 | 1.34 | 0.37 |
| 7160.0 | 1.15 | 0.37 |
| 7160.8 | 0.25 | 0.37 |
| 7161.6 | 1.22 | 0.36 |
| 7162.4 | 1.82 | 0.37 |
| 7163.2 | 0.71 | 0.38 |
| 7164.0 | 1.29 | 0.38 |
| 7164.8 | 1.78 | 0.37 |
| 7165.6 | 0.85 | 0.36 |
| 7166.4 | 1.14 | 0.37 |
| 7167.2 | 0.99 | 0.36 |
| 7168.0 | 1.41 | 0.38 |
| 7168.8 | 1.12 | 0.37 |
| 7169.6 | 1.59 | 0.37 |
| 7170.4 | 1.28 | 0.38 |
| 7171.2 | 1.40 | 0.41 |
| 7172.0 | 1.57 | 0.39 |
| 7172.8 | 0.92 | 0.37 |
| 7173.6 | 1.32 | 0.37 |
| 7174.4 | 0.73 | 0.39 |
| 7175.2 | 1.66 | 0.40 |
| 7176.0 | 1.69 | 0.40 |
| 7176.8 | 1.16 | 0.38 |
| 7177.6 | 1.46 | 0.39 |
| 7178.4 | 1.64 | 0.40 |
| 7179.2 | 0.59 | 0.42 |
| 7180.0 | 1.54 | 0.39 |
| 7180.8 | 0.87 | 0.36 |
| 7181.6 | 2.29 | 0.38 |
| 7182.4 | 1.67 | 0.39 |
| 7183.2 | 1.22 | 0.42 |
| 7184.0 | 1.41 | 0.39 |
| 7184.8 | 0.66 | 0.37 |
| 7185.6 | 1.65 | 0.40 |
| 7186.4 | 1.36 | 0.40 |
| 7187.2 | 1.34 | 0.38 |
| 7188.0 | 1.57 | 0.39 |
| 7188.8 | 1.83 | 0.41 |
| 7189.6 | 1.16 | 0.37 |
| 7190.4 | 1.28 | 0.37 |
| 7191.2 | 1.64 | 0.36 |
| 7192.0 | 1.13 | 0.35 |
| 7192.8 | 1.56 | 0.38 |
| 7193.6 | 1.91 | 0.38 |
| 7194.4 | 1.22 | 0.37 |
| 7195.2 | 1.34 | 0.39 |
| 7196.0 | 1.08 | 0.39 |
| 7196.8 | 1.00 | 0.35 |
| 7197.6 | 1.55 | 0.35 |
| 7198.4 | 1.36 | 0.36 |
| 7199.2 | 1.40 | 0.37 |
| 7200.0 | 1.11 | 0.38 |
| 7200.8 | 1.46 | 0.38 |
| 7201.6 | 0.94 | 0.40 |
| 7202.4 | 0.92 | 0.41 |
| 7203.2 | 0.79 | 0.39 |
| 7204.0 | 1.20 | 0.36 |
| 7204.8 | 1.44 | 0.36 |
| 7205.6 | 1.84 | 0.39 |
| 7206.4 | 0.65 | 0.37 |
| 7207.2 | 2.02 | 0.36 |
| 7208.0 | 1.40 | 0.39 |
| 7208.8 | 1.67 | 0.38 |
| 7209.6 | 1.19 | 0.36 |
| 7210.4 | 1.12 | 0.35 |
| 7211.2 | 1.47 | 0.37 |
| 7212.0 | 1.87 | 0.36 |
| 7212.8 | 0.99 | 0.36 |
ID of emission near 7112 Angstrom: H-alpha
